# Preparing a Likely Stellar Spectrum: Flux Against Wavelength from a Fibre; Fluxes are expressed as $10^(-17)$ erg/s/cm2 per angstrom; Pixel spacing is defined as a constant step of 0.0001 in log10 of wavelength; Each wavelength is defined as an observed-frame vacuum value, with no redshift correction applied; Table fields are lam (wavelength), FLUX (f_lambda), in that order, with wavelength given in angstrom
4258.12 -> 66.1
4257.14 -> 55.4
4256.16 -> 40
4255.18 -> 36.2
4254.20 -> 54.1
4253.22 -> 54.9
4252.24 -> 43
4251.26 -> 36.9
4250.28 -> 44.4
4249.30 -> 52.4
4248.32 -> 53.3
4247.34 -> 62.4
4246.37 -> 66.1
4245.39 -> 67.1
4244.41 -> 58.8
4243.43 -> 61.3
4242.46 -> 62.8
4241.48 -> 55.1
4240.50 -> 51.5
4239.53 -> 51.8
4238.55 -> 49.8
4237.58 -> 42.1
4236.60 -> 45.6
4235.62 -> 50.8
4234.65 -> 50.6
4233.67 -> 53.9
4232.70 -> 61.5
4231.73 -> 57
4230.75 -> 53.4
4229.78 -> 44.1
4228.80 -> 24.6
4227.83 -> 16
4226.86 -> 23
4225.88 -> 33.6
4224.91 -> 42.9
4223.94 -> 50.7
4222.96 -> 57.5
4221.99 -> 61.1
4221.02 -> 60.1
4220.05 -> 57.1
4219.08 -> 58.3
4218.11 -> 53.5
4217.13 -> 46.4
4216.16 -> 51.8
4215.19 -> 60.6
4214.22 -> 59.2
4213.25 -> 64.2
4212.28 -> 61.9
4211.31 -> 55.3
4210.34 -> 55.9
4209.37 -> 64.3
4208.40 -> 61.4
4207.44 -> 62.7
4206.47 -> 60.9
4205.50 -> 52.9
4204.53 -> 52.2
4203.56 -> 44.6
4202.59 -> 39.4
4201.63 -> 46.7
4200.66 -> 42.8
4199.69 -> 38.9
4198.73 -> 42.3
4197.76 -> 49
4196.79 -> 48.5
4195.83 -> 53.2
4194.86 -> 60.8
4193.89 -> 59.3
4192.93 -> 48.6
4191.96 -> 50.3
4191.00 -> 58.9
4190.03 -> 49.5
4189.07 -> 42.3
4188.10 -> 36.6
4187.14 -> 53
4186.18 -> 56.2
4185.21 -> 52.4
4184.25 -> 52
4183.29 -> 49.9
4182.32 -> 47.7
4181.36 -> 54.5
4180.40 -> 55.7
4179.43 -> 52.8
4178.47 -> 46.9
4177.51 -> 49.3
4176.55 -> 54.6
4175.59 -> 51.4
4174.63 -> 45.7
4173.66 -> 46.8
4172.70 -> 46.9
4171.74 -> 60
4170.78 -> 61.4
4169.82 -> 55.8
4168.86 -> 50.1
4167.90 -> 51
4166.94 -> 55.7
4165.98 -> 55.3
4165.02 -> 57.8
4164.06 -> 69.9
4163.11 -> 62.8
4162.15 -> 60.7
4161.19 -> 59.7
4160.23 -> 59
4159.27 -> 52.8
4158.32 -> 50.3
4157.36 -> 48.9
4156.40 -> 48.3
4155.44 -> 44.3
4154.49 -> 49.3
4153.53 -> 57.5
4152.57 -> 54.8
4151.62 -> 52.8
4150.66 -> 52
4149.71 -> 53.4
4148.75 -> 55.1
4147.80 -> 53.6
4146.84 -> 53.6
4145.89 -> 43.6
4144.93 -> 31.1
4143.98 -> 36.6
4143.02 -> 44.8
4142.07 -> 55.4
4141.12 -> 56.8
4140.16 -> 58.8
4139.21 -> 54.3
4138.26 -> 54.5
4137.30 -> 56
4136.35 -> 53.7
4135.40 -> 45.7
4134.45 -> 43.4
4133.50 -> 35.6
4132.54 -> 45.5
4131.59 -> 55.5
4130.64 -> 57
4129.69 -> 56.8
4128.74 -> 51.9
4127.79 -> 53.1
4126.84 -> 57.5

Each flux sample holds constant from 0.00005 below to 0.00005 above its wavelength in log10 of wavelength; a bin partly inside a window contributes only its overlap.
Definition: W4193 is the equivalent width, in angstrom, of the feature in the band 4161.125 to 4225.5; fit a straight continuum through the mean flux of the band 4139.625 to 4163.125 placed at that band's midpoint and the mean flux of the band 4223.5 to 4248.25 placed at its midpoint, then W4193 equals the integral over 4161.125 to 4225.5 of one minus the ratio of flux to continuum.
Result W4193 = -3.5 angstrom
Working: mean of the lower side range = 51.6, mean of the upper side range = 49.5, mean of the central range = 53.3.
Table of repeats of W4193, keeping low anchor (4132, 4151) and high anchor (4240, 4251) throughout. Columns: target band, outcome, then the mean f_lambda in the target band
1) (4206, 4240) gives 2.42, 51.5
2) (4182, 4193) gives 0.61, 49.8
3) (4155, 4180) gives -1.27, 53.8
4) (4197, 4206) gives 1.39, 45.5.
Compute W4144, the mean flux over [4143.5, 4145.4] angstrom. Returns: 33.9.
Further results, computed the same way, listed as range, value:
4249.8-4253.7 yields 44.7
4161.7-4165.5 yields 62.9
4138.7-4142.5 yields 56.4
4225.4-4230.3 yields 28.4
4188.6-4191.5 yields 50.4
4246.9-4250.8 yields 52.8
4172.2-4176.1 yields 47.8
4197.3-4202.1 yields 43.9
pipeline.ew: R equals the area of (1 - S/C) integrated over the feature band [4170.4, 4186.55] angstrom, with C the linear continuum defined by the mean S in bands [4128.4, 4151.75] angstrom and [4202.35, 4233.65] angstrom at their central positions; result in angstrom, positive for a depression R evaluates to -0.3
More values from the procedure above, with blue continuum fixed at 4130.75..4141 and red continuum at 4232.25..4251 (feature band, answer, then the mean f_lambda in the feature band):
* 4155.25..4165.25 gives -0.9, 56.1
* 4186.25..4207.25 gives 1.4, 49.4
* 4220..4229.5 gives 2.1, 42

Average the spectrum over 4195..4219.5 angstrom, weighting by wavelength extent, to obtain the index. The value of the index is 53.2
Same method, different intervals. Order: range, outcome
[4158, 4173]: 57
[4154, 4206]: 51.6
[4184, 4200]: 50.2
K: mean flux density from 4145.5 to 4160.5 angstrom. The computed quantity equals 51.8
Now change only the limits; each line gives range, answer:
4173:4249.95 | 51.6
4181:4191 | 49.8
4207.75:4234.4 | 51.5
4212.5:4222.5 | 57.4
